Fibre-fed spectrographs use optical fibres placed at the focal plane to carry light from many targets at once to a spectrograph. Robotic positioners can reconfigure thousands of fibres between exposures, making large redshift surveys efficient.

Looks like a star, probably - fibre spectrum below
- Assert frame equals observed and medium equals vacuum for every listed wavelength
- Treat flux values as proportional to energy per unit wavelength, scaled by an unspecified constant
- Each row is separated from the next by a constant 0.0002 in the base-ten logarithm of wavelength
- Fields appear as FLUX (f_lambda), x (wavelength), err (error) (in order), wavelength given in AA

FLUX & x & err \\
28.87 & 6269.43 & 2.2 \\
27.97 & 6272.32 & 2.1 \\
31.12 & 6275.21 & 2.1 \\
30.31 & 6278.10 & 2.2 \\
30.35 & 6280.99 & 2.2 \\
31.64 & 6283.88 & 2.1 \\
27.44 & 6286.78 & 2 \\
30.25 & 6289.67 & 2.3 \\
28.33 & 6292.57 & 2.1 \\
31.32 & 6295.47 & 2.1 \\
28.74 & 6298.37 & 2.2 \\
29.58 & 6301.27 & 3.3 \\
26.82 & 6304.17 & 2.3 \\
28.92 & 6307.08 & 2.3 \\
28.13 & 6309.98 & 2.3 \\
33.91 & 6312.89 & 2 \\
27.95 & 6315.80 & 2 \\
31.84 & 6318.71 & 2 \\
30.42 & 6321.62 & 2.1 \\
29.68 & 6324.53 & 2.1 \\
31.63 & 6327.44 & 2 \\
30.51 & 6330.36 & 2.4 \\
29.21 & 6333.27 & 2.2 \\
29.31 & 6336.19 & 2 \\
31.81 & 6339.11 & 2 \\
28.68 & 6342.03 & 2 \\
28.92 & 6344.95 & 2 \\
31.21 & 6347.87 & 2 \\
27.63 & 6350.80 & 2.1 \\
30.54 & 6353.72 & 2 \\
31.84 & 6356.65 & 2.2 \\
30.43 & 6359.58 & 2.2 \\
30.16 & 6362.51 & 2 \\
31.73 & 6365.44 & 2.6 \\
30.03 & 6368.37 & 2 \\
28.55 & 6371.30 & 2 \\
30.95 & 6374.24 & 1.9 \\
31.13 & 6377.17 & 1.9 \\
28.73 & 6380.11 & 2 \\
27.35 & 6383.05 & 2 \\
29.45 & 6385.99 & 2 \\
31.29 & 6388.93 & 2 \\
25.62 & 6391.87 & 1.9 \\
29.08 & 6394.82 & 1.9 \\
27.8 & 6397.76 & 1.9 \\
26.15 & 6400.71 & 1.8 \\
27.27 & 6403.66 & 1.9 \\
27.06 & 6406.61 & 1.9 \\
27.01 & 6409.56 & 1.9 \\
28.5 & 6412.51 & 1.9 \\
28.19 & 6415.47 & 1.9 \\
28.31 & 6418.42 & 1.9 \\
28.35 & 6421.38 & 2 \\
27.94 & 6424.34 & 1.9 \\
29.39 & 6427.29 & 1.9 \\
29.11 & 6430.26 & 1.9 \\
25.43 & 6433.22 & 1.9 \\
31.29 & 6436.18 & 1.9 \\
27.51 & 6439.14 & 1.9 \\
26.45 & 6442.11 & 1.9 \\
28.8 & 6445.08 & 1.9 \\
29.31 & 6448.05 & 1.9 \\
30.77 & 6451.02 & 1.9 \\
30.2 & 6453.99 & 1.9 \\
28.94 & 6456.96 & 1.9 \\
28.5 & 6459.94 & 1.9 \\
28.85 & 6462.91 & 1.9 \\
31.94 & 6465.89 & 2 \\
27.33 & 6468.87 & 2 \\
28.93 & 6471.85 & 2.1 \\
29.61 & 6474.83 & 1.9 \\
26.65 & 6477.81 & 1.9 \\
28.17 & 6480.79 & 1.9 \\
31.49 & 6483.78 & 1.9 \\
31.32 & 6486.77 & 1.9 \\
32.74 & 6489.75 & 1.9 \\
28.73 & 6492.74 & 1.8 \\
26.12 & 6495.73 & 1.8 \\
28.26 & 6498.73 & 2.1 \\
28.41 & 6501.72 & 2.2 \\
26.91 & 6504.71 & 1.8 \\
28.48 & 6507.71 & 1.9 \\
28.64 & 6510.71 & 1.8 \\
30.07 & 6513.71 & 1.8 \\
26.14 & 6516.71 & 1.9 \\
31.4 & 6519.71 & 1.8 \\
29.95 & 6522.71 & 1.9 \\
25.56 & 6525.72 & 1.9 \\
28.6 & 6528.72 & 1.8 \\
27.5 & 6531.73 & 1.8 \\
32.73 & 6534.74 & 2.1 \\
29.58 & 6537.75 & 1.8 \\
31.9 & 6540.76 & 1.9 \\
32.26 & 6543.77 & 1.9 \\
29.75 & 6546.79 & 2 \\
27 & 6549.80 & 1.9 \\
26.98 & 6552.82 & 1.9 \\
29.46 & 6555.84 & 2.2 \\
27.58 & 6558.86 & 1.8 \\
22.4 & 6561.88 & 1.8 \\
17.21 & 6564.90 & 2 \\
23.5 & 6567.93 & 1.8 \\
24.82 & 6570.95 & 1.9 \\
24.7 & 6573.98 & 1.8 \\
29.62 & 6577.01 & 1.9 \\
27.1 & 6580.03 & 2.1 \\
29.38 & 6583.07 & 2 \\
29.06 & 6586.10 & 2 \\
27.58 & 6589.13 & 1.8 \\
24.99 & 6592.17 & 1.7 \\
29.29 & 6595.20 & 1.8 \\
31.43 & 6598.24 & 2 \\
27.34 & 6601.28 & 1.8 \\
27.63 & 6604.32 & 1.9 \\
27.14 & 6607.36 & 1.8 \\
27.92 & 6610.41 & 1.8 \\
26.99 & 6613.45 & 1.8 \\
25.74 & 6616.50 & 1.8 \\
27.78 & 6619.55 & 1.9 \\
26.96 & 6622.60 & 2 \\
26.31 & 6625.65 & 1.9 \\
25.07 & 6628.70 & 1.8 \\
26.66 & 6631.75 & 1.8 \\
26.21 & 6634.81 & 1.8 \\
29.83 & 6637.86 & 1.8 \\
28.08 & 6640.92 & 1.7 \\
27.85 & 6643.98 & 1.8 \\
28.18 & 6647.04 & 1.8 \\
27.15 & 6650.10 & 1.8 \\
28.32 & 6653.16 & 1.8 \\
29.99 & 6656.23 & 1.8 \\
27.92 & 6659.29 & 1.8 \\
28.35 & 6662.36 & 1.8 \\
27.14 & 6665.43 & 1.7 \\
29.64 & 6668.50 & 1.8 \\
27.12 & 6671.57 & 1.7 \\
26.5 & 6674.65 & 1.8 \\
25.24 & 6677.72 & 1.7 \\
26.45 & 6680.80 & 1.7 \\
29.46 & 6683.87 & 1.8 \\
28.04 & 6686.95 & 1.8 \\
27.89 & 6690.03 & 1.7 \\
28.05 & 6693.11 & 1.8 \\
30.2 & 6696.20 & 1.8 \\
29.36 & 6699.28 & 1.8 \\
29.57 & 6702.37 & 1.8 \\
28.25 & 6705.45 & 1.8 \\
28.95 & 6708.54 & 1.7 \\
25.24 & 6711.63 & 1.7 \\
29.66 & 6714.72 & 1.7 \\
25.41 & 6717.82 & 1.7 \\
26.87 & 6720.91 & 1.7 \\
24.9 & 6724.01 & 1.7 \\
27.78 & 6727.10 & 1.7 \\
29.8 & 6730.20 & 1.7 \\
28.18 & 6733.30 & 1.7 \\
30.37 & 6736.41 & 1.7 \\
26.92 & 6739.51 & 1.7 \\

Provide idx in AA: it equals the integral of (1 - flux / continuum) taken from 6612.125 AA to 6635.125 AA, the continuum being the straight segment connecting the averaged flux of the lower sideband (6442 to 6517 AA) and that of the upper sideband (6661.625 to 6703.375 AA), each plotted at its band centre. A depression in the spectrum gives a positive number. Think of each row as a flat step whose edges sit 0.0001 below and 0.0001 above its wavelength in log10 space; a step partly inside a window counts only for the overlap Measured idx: 1.50 AA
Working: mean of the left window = 29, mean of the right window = 28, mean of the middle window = 26.5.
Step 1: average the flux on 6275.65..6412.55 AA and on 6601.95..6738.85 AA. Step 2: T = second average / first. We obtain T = 0.9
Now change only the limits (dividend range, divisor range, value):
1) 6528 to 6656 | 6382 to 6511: 0.96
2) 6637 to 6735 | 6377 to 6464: 0.98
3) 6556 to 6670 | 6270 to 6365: 0.91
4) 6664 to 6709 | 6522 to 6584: 1.02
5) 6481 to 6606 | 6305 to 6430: 0.96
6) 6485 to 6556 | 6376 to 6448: 1.03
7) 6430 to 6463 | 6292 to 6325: 0.97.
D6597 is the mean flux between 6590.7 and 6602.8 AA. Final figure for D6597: 28.3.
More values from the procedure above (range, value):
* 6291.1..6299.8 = 29.5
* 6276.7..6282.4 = 30.3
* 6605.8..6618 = 26.9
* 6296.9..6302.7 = 29.2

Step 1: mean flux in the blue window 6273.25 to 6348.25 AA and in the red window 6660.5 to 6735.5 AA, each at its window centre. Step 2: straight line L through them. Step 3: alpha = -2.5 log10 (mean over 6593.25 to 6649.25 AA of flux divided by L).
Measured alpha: 0.03 mag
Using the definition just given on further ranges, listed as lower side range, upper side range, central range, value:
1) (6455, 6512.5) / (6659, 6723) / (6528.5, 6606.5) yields 0.03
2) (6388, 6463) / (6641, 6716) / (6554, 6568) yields 0.17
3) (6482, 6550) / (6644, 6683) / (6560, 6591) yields 0.12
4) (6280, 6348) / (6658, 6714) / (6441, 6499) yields 0.00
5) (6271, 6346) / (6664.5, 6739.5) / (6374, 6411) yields 0.04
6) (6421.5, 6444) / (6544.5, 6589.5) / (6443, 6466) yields -0.06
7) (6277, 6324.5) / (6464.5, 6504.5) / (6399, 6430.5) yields 0.06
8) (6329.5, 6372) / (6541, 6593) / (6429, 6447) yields 0.02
